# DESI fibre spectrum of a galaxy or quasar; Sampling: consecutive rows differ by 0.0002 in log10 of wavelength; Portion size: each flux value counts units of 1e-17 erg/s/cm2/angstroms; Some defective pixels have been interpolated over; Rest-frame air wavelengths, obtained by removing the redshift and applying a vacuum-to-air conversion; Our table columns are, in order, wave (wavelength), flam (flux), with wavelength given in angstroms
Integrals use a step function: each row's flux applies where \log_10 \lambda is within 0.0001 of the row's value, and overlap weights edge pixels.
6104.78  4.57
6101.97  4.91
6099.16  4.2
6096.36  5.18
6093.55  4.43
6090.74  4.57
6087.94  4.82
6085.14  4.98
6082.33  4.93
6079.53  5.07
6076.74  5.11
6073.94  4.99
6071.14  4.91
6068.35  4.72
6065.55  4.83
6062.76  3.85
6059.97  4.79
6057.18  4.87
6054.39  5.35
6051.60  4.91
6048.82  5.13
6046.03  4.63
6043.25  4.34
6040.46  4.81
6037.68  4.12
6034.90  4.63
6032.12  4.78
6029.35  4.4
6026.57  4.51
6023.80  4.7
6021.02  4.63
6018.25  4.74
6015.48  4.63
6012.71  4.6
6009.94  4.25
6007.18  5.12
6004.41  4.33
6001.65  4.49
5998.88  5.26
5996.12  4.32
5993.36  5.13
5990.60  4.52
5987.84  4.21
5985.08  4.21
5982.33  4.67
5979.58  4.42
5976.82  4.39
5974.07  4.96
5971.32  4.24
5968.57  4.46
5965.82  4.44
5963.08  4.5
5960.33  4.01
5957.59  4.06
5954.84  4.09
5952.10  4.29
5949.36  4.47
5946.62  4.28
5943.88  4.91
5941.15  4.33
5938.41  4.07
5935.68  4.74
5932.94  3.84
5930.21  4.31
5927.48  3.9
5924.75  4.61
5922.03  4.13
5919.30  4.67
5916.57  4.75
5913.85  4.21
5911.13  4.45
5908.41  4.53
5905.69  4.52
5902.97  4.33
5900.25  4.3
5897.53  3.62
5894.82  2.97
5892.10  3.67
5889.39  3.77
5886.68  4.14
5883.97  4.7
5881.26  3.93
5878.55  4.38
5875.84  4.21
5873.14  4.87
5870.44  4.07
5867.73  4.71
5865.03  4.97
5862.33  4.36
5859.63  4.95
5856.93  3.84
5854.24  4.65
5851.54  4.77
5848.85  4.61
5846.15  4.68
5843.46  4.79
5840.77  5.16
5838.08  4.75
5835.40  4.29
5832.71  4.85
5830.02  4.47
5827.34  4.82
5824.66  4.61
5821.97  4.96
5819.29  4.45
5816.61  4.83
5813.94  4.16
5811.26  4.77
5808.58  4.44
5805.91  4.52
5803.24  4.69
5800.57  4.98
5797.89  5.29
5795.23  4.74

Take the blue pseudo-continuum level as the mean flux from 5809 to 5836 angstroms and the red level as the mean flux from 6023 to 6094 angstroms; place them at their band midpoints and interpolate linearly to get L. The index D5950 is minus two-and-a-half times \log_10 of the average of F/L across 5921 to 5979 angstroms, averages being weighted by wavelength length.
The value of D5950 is 0.084 mag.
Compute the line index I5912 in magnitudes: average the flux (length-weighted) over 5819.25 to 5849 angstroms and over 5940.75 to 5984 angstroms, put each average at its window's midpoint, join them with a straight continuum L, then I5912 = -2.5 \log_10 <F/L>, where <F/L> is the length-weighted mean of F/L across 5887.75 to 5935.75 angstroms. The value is 0.09 mag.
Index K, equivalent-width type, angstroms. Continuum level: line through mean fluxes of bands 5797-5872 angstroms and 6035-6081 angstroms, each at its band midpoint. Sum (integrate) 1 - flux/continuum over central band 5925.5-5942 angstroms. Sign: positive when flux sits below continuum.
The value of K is 1.7 angstroms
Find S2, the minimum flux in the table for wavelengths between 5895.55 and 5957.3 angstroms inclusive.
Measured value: 3.62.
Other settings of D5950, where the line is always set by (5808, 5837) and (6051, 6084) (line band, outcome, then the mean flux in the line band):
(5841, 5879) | 0.02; 4.58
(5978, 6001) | 0.05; 4.59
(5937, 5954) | 0.08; 4.38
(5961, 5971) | 0.08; 4.41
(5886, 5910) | 0.18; 3.98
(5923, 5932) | 0.11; 4.25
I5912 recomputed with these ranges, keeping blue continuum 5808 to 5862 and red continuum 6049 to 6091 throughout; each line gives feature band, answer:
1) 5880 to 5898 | 0.218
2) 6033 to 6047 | 0.075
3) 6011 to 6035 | 0.046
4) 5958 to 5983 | 0.079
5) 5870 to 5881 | 0.075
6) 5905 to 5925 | 0.056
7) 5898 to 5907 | 0.096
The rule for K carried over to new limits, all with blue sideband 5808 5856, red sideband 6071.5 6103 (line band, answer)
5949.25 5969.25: 2.0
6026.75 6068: 1.2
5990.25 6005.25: 0.2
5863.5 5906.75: 4.7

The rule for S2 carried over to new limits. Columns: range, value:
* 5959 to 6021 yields 4.01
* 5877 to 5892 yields 3.77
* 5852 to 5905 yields 2.97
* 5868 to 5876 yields 4.07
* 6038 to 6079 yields 3.85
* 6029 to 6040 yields 4.12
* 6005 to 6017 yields 4.25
